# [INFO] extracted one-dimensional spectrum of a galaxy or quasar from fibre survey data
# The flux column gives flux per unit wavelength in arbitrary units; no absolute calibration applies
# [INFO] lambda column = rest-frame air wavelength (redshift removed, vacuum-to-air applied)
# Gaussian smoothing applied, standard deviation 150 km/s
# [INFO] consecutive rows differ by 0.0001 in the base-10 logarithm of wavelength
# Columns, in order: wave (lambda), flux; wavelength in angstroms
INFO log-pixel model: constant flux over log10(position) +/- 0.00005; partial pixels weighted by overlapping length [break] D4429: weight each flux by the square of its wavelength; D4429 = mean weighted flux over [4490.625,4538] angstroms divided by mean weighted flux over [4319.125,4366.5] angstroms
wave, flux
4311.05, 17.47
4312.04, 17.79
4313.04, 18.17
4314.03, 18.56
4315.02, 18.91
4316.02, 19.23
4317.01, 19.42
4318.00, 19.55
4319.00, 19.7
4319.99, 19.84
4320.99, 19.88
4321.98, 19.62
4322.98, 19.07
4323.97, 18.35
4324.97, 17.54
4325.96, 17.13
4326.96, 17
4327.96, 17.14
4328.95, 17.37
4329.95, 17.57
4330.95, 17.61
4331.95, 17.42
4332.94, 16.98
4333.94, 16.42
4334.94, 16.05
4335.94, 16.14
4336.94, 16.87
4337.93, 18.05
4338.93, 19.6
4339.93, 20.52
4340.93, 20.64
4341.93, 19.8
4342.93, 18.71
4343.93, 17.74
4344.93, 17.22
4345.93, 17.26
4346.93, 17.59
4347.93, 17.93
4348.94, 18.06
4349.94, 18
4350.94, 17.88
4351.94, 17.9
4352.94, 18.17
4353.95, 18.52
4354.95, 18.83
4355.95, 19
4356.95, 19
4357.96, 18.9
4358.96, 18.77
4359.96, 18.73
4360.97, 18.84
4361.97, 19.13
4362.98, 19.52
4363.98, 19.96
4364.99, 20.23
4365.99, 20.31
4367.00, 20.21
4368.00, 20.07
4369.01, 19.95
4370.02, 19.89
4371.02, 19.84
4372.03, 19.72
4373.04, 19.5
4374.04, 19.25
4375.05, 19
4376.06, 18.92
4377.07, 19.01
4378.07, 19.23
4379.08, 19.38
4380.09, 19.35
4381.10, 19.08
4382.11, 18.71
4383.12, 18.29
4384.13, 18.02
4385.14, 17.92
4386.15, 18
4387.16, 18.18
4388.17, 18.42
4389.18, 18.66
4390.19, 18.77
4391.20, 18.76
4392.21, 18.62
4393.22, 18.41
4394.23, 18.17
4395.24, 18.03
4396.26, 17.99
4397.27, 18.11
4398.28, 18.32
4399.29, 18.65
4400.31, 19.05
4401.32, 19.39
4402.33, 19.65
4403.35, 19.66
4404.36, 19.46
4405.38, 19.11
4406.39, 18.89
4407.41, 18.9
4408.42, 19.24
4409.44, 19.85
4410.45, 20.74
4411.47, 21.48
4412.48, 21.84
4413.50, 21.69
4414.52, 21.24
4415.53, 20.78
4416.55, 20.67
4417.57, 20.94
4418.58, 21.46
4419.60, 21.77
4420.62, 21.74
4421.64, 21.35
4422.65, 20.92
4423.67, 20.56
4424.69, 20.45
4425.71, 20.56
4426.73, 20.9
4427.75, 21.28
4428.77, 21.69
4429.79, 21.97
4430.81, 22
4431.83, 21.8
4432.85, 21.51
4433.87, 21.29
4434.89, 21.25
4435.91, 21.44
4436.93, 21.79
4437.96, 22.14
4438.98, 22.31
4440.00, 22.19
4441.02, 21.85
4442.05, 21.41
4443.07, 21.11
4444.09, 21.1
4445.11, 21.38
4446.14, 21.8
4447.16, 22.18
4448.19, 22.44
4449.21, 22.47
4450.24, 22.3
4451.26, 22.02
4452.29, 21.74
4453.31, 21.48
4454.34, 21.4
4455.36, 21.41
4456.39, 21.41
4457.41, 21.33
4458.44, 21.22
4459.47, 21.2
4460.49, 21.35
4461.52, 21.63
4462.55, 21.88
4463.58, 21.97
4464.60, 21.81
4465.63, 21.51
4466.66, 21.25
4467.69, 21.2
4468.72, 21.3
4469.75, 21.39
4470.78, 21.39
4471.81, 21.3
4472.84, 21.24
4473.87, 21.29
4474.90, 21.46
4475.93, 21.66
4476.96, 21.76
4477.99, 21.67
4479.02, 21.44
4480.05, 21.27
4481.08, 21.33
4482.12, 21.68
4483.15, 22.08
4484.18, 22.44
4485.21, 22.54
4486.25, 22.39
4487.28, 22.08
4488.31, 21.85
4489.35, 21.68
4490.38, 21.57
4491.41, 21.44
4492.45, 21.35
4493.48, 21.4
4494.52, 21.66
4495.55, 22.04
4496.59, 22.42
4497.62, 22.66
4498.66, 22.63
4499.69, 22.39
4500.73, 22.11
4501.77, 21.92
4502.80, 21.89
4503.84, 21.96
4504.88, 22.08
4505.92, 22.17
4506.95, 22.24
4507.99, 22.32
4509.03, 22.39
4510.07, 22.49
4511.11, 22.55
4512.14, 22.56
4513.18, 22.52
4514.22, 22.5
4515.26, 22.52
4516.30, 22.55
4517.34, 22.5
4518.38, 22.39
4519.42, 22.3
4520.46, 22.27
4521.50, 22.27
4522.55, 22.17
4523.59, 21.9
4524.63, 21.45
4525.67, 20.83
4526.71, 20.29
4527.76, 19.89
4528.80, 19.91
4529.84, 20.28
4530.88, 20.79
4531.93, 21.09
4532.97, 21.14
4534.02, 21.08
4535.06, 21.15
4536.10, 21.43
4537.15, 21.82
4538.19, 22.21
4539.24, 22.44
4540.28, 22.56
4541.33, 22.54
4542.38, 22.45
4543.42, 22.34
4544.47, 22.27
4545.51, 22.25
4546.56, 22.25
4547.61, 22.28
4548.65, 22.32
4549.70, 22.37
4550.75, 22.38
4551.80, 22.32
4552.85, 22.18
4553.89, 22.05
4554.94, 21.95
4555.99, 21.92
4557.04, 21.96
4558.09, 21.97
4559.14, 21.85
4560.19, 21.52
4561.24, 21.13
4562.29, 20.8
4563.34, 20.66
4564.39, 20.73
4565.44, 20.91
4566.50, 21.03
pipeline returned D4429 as 1.28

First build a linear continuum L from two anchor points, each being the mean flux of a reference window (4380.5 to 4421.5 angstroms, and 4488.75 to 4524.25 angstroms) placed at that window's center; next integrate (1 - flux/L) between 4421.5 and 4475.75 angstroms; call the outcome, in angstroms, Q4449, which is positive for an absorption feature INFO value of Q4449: -2.3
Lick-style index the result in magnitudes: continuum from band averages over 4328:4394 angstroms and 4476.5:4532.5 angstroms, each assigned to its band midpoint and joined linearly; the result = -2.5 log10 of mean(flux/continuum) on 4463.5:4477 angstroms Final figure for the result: -0.02 mag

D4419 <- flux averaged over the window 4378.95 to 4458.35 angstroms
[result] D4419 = 20.4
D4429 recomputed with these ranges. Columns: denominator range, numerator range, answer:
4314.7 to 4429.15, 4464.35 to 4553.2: 1.22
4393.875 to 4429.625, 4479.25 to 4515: 1.14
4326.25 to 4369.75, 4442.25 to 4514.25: 1.26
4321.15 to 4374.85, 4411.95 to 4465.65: 1.21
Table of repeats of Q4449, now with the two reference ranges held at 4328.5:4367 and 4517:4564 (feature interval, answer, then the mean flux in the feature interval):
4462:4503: -2.1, 21.8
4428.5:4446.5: -1.6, 21.7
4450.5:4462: -0.7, 21.5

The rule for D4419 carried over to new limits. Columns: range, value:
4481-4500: 22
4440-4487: 21.6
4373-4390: 18.7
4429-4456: 21.8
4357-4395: 19.1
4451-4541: 21.7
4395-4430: 20.2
